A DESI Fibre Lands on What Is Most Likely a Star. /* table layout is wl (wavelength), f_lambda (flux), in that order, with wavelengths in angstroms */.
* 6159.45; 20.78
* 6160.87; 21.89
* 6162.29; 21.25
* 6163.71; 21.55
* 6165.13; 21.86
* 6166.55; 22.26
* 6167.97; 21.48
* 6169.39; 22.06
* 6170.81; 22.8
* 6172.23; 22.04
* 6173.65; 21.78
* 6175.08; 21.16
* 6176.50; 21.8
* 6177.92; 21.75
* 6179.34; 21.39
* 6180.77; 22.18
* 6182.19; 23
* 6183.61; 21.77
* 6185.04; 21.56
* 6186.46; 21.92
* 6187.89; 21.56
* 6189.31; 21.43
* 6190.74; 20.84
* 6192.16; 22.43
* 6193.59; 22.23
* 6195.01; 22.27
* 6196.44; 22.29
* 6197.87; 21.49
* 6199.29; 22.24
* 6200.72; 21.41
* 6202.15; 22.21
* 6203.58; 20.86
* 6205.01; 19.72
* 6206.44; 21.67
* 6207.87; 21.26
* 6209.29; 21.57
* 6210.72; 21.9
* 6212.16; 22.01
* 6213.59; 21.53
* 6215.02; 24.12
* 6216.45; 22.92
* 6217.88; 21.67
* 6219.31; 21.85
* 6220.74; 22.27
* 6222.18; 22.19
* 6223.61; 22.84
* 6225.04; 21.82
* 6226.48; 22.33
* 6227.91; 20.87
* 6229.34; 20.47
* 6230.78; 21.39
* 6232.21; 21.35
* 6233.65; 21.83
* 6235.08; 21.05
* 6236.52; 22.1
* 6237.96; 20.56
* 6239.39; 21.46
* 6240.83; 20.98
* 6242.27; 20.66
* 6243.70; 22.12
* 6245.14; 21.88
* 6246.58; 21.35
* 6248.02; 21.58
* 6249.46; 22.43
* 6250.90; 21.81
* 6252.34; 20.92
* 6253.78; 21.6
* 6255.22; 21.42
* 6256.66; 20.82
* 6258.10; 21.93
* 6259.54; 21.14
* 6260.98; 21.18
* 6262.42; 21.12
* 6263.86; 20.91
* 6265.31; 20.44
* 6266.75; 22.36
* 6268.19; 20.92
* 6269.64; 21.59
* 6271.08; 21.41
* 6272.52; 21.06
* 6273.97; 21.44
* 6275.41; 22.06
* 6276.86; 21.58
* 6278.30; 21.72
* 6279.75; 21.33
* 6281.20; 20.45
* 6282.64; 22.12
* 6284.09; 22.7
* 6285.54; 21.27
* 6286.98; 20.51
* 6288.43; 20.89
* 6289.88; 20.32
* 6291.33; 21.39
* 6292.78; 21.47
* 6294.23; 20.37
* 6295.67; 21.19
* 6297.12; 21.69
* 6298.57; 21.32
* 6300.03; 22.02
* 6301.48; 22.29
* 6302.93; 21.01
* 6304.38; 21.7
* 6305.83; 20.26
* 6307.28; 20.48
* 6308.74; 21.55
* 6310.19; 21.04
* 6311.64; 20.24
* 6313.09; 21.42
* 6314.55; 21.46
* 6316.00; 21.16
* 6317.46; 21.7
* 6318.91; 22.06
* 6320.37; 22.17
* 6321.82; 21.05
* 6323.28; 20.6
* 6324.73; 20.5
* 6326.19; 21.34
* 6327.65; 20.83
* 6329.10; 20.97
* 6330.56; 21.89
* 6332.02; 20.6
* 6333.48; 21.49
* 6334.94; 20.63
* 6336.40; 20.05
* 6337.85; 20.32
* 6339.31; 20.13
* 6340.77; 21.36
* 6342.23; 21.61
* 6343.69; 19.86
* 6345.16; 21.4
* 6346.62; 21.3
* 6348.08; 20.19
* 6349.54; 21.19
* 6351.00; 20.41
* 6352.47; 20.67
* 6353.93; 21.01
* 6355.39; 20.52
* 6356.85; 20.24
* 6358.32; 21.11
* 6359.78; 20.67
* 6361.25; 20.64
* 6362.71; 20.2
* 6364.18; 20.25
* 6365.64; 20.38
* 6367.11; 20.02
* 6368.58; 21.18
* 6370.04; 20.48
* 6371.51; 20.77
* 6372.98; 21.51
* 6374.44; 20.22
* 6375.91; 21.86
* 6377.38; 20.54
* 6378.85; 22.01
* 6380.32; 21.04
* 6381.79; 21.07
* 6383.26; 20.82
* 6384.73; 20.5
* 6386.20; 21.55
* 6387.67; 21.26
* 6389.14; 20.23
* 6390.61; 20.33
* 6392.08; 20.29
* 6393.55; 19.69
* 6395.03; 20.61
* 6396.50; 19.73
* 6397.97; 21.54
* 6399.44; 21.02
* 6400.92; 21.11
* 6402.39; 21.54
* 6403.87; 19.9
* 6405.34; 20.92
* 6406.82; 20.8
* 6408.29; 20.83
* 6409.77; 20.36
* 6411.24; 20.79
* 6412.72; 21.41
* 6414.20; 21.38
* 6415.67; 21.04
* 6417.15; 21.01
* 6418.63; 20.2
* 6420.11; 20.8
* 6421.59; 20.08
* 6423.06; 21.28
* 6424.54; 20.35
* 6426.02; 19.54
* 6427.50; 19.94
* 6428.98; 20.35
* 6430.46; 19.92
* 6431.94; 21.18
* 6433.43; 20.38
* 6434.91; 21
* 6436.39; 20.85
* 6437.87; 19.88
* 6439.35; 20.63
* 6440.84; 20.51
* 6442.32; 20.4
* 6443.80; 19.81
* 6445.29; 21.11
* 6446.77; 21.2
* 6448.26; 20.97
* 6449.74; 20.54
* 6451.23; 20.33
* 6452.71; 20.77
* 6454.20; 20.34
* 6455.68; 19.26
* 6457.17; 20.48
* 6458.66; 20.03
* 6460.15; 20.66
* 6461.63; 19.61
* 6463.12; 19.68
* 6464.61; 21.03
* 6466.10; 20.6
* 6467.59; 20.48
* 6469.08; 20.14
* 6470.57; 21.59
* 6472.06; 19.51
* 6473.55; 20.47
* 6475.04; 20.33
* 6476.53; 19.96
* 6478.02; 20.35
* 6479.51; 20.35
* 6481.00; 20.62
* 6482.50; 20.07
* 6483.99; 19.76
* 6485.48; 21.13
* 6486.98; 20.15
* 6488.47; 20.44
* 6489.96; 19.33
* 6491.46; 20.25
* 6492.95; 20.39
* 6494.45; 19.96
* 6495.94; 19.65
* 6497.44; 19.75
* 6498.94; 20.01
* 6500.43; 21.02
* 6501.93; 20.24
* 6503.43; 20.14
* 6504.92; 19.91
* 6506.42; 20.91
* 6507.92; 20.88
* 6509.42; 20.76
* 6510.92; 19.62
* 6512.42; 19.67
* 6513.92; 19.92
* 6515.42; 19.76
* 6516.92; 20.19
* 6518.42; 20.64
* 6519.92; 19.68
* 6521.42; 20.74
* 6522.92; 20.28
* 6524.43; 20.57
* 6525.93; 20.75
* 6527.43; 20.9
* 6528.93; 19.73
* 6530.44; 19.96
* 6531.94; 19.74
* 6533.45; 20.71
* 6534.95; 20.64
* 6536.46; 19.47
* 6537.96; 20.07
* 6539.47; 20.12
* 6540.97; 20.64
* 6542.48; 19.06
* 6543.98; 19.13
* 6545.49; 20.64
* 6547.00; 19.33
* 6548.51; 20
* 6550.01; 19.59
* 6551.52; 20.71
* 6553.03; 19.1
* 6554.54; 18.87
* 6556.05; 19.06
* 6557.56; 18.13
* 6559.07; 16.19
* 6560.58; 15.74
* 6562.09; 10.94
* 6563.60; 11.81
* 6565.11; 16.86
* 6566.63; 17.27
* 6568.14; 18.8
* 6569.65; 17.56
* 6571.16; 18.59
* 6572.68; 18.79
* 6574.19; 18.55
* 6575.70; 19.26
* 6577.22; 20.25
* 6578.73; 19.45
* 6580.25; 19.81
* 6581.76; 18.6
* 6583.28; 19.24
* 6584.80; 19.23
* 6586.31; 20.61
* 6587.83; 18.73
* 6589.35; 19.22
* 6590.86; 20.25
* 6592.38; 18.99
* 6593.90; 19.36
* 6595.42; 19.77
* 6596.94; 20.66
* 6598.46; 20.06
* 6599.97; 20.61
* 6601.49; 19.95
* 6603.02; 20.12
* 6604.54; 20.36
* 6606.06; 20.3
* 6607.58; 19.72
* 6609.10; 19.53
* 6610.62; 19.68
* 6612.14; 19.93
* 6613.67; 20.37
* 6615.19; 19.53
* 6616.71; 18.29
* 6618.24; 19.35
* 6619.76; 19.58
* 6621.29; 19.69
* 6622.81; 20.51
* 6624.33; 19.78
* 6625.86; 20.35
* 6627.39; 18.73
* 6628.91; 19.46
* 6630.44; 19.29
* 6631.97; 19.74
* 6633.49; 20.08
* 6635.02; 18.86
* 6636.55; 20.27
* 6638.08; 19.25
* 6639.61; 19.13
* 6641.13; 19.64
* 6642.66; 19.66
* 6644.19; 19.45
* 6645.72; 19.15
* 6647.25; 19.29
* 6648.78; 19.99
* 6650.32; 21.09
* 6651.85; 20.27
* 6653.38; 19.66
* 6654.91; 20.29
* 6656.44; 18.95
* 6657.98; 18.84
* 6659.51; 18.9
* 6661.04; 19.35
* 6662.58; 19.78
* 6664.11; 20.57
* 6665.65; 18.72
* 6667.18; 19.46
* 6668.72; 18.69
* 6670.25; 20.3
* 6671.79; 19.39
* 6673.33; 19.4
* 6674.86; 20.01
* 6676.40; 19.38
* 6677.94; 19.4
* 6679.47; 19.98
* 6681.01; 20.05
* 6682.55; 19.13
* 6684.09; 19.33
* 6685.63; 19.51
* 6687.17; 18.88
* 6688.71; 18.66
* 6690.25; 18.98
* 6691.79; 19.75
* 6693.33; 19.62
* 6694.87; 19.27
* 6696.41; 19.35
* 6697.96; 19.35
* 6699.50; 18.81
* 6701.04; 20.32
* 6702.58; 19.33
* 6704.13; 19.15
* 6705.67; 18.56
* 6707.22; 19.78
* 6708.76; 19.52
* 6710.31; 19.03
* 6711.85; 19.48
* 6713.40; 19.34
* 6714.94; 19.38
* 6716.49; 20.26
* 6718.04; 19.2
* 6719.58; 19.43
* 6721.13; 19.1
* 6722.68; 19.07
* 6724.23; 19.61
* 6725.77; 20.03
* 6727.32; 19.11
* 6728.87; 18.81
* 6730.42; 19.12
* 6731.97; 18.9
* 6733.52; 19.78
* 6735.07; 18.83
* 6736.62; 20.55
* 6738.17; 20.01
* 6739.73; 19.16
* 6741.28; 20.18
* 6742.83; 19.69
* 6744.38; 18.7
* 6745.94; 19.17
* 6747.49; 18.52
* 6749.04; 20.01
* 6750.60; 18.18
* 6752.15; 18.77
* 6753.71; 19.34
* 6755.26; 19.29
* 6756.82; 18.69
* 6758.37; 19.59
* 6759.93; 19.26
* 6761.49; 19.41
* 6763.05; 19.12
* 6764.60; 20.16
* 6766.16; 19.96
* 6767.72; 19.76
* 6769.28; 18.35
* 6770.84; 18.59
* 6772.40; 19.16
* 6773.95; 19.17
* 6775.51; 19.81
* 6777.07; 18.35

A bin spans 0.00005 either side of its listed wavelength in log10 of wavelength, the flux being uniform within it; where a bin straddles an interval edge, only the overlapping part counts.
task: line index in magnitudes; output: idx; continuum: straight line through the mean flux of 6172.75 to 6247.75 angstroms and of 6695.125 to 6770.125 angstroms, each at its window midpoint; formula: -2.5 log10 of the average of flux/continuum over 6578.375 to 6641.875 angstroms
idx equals 0.01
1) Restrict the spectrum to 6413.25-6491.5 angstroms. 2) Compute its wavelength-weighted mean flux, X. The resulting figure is 20.4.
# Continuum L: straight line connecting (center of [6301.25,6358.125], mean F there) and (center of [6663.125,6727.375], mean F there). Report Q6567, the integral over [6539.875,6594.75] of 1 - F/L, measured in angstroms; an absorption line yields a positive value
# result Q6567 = 3.8 angstroms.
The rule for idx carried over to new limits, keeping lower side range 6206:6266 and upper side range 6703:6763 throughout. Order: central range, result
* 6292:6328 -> 0.00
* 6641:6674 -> 0.00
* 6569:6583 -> 0.06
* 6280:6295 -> 0.01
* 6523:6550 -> 0.01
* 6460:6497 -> 0.01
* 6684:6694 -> 0.02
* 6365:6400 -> 0.01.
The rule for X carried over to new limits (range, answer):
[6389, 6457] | 20.6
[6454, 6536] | 20.2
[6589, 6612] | 19.9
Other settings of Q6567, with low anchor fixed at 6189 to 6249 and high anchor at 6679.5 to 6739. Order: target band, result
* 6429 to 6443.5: 0.1 angstroms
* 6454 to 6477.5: 0.3 angstroms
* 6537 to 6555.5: 0.4 angstroms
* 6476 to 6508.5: 0.3 angstroms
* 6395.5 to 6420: 0.0 angstroms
